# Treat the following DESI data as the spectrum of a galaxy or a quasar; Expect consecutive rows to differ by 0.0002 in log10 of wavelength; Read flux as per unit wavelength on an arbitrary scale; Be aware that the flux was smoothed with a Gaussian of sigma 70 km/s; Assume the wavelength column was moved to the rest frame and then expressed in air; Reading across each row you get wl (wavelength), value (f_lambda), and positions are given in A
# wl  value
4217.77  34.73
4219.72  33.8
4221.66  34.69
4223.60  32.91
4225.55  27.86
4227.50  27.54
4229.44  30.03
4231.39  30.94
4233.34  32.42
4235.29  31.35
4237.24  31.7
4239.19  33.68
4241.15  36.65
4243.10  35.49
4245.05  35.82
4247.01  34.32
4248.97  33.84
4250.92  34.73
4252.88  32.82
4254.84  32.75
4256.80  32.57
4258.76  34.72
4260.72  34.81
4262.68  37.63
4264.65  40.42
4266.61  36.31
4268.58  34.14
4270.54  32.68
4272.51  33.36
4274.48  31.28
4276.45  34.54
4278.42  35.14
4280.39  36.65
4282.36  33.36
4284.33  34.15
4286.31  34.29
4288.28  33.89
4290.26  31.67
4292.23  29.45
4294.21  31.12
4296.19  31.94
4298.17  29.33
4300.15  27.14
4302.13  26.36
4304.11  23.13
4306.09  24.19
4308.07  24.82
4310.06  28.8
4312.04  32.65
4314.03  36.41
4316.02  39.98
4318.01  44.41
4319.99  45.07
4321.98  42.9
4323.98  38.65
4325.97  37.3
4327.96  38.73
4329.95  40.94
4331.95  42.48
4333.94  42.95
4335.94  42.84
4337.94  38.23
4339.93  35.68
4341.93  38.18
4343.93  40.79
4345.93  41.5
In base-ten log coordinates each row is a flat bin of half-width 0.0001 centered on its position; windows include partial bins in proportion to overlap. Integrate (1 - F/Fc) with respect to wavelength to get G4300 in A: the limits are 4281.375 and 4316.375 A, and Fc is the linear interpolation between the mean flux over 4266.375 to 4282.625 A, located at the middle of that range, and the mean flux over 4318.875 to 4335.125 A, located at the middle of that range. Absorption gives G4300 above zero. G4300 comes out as 6.3 A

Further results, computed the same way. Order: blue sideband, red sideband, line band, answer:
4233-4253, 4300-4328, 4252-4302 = 1.1 A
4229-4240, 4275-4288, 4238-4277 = -1.8 A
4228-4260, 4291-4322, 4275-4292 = -0.7 A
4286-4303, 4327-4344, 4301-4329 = 0.8 A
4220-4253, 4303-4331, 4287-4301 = 1.6 A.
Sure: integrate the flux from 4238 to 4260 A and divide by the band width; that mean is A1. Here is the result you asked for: 34.3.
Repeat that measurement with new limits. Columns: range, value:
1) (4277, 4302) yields 32.2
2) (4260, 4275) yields 35.2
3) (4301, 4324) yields 33.7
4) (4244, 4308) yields 32.6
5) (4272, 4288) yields 34.1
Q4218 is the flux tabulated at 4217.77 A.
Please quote 34.73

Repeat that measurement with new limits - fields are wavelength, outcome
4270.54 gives 32.68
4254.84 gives 32.75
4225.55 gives 27.86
